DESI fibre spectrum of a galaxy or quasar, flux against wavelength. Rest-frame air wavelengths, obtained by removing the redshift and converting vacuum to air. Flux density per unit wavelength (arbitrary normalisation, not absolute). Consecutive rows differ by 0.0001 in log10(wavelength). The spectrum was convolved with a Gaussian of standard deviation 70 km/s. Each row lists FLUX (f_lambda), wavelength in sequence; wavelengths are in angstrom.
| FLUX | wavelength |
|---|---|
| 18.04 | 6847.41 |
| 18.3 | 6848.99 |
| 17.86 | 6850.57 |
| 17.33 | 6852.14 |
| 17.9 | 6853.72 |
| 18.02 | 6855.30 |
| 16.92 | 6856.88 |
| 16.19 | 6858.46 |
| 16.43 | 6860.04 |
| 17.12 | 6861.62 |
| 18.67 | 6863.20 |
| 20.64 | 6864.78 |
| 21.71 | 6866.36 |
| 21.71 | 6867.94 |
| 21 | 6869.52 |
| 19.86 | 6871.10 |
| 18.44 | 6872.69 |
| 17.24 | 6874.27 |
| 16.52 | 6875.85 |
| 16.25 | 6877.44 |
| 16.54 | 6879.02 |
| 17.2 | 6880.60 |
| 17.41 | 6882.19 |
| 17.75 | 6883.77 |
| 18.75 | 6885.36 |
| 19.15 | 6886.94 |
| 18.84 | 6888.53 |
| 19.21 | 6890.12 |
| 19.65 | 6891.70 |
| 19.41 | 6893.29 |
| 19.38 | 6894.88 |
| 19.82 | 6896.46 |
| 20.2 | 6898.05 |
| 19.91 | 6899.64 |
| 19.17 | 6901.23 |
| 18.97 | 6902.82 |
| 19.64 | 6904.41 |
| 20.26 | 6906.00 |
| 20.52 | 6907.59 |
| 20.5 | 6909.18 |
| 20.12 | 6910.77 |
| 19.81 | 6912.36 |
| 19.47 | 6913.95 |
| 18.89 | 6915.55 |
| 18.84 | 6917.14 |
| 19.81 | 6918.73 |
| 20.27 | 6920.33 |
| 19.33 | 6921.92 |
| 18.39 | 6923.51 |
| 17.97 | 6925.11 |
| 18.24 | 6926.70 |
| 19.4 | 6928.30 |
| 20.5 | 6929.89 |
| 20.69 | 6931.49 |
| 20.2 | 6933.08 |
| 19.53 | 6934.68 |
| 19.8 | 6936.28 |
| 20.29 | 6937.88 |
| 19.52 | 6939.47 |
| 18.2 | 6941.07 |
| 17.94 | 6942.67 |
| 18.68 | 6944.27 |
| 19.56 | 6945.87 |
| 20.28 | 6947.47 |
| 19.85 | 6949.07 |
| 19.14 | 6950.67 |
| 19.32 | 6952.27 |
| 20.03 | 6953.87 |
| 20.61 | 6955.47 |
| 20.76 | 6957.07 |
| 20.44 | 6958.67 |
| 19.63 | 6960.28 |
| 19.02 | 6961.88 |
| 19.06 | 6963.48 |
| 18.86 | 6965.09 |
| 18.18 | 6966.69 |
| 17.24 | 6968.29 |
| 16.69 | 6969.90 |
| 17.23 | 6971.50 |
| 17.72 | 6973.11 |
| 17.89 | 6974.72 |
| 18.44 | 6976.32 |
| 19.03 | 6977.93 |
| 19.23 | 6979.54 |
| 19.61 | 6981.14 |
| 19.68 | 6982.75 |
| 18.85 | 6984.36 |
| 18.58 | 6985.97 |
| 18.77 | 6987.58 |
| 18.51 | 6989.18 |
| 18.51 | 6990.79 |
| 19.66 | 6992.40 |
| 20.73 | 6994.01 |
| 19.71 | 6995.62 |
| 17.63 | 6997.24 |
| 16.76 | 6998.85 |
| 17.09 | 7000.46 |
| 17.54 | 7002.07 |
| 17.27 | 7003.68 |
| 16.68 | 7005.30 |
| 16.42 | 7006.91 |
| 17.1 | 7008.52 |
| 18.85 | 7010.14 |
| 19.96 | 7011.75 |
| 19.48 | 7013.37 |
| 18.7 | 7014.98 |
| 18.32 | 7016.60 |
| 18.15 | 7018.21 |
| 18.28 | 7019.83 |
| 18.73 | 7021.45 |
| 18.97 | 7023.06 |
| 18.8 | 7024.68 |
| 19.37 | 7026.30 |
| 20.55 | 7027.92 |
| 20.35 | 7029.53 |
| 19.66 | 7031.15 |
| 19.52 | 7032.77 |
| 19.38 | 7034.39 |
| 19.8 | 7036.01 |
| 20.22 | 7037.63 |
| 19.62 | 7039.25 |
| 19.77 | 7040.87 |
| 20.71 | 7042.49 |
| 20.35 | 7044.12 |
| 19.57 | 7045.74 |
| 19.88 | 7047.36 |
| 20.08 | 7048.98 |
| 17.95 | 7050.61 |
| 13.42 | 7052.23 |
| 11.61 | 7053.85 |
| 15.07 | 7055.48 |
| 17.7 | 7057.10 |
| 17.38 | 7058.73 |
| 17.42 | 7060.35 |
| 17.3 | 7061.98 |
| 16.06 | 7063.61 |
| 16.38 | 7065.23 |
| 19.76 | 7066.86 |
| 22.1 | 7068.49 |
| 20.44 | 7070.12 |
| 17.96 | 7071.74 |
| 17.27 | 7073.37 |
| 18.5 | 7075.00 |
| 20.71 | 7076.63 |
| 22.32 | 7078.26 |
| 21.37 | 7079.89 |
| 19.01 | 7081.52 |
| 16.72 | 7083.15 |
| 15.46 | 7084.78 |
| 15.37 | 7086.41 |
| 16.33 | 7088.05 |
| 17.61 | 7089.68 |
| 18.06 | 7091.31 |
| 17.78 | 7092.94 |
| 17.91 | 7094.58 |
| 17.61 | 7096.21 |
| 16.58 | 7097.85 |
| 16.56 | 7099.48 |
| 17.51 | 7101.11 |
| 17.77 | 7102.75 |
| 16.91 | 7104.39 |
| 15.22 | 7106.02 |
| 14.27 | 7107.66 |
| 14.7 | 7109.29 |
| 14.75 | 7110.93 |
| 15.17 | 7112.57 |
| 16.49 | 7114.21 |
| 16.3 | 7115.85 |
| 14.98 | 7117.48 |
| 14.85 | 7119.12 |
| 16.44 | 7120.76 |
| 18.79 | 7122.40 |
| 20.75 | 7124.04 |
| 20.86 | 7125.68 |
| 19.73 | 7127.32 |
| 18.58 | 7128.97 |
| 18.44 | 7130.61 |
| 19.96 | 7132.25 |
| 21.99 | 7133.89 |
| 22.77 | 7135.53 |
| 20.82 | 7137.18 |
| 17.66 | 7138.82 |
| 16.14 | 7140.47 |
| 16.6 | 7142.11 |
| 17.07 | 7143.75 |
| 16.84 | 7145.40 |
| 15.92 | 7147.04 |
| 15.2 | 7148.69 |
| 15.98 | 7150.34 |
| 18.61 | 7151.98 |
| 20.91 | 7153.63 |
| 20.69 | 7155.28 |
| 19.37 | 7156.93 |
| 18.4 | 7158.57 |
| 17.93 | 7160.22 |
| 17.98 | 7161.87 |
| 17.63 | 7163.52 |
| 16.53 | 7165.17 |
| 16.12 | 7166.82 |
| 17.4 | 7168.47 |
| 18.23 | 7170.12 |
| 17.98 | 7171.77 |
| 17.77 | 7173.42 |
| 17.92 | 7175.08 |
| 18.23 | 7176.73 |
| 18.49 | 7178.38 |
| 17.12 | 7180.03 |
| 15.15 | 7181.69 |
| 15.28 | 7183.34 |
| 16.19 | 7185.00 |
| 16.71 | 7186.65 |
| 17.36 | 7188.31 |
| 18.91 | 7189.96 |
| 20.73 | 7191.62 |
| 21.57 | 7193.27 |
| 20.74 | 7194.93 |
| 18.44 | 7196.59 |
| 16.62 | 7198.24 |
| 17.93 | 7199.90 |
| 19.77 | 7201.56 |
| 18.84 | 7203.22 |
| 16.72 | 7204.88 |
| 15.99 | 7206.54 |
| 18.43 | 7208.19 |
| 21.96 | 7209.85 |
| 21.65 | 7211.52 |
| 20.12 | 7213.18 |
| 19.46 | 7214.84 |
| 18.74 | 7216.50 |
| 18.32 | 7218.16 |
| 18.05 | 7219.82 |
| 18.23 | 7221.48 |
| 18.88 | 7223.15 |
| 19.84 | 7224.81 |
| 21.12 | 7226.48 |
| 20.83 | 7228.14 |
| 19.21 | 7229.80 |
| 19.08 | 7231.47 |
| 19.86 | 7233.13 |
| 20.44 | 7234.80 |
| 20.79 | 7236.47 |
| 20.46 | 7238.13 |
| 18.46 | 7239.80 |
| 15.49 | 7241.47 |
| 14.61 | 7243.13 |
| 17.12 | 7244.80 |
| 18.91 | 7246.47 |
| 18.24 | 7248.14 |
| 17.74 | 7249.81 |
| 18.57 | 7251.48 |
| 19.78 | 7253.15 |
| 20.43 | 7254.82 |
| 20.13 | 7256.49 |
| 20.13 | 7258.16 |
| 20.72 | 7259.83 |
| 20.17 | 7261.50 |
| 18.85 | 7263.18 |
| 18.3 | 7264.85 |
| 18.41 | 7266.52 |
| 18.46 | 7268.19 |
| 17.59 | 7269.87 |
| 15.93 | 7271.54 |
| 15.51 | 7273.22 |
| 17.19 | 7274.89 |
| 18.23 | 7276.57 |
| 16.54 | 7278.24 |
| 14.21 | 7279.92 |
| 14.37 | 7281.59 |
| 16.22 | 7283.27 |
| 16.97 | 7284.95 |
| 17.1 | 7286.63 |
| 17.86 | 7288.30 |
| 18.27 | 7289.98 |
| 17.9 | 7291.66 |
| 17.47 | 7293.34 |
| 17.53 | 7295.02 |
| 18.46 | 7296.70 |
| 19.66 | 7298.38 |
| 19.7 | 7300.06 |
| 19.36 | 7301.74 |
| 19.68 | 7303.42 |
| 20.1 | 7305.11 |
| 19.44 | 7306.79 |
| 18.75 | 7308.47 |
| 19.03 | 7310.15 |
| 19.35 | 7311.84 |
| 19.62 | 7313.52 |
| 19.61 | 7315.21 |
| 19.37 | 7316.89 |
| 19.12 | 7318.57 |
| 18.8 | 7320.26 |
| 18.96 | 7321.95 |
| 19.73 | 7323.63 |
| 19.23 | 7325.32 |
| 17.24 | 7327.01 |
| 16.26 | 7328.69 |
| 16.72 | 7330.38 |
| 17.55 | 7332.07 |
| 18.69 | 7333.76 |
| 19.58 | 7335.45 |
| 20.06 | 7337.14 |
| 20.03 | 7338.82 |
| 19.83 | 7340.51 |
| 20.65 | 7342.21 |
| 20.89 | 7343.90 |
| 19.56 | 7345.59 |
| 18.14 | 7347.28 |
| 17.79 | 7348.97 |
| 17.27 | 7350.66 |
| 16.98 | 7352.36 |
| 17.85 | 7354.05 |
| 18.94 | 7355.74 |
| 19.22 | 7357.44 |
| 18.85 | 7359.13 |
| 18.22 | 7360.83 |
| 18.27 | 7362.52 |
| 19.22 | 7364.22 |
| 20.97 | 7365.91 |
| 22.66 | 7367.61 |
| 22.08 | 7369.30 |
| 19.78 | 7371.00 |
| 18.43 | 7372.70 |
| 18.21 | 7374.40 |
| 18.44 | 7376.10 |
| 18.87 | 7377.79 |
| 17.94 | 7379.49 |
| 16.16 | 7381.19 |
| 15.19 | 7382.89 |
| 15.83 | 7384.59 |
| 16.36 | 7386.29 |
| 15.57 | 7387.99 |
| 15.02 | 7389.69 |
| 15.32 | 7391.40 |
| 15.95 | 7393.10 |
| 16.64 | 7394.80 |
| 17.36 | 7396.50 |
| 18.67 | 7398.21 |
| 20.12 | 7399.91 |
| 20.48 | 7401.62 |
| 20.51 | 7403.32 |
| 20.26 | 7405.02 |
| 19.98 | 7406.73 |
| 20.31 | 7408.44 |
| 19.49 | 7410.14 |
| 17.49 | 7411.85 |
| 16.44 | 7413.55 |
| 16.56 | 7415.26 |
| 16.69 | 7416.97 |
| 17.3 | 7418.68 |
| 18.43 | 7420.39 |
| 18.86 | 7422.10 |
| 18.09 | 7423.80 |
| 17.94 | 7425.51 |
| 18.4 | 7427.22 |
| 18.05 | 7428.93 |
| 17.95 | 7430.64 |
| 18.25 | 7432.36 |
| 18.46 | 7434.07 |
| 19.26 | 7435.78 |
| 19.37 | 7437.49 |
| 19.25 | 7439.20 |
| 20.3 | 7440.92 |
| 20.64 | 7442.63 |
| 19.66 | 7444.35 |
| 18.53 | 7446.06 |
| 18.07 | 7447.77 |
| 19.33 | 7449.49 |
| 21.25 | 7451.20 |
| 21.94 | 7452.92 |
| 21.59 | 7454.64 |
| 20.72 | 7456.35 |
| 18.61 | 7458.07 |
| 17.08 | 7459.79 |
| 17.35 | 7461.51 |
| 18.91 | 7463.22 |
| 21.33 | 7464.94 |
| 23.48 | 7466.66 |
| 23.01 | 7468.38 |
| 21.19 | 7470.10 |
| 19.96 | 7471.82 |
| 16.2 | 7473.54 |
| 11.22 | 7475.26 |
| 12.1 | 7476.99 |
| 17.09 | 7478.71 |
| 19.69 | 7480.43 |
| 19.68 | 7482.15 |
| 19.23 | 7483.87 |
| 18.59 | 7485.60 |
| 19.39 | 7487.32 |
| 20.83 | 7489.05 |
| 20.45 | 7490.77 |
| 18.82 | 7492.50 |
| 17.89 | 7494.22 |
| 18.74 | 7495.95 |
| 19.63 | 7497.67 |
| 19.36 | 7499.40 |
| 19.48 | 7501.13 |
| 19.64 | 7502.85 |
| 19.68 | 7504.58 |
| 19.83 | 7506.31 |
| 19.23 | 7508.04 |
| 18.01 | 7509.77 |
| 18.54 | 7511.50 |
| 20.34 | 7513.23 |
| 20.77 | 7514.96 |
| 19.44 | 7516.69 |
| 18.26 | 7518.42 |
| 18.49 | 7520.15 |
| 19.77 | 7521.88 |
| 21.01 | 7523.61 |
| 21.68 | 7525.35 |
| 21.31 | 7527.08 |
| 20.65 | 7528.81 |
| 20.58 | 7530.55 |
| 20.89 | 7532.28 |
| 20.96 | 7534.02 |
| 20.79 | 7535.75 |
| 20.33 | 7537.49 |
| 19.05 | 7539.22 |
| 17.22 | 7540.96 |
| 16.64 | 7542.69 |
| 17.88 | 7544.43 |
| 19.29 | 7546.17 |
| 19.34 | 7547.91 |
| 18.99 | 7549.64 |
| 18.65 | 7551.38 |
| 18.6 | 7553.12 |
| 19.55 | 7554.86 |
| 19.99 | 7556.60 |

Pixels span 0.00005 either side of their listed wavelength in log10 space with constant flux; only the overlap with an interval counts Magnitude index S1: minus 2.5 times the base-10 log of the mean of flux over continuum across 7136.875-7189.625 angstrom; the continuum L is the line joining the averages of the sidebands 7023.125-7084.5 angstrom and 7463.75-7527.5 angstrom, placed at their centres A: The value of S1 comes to 0.08 mag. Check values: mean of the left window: 18.7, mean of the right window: 19.3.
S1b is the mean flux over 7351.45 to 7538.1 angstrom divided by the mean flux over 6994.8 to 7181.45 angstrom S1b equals 1.05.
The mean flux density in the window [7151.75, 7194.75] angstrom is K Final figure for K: 18.1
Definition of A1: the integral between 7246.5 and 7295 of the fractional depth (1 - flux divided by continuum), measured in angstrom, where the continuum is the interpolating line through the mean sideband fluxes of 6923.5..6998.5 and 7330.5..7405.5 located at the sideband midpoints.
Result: 1.9 angstrom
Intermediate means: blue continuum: 19.1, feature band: 17.9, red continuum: 18.5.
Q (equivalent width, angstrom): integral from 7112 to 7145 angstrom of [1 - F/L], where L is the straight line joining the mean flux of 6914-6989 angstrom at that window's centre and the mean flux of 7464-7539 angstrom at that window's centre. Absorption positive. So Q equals 1.7 angstrom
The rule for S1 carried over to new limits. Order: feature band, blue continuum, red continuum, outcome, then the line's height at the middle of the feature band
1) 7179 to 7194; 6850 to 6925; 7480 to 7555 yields 0.089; 19.2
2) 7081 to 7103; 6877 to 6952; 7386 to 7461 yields 0.113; 19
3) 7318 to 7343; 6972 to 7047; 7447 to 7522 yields 0.015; 19.1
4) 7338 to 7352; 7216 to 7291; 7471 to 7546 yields -0.034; 18.6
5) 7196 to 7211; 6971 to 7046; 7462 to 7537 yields 0.042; 19.1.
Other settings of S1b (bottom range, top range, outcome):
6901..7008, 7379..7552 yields 0.99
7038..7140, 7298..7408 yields 1.04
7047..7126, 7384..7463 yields 1.07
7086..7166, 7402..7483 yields 1.07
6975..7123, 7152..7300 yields 1.02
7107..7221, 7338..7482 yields 1.03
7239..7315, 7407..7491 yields 1.04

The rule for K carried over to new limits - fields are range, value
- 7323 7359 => 18.7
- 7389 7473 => 19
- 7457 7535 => 19.3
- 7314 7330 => 18.7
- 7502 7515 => 19.4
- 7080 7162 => 17.6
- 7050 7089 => 17.7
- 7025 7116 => 17.9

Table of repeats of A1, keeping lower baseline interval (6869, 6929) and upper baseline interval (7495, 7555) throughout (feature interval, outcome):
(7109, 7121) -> 2.3 angstrom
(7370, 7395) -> 3.1 angstrom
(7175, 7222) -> 2.0 angstrom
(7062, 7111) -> 3.8 angstrom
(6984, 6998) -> 0.0 angstrom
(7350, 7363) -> 0.8 angstrom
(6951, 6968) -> -0.4 angstrom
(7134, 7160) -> 1.2 angstrom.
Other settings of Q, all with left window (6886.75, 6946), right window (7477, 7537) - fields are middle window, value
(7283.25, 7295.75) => 1.3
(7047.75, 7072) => 2.6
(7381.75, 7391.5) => 2.0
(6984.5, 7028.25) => 2.3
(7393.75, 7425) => 1.7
